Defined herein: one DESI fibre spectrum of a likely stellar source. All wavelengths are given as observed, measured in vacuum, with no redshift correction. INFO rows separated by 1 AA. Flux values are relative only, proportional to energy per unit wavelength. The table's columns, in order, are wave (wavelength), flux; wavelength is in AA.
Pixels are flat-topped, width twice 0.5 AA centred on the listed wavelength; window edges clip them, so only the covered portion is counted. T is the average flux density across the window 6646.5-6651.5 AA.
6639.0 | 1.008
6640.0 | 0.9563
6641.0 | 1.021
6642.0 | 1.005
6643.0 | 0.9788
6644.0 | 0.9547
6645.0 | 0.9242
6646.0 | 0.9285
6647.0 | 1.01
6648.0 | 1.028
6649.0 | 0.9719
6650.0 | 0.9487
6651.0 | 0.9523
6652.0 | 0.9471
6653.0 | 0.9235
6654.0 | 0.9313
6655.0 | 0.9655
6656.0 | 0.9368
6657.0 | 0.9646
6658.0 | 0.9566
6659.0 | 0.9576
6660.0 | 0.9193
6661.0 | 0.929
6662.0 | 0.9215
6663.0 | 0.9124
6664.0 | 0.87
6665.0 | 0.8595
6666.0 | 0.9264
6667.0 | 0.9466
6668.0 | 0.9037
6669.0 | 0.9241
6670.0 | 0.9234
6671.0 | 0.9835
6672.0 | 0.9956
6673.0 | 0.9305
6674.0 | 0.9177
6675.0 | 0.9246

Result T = 0.982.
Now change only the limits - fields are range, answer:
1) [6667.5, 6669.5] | 0.914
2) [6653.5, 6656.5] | 0.945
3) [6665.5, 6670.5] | 0.925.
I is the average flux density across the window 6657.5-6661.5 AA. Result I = 0.941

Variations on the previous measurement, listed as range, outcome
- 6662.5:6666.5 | 0.892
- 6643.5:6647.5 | 0.954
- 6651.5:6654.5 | 0.934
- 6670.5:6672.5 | 0.99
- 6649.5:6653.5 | 0.943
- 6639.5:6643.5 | 0.99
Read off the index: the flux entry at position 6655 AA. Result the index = 0.9655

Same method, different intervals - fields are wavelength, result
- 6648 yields 1.028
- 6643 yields 0.9788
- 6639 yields 1.008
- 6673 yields 0.9305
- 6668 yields 0.9037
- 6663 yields 0.9124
